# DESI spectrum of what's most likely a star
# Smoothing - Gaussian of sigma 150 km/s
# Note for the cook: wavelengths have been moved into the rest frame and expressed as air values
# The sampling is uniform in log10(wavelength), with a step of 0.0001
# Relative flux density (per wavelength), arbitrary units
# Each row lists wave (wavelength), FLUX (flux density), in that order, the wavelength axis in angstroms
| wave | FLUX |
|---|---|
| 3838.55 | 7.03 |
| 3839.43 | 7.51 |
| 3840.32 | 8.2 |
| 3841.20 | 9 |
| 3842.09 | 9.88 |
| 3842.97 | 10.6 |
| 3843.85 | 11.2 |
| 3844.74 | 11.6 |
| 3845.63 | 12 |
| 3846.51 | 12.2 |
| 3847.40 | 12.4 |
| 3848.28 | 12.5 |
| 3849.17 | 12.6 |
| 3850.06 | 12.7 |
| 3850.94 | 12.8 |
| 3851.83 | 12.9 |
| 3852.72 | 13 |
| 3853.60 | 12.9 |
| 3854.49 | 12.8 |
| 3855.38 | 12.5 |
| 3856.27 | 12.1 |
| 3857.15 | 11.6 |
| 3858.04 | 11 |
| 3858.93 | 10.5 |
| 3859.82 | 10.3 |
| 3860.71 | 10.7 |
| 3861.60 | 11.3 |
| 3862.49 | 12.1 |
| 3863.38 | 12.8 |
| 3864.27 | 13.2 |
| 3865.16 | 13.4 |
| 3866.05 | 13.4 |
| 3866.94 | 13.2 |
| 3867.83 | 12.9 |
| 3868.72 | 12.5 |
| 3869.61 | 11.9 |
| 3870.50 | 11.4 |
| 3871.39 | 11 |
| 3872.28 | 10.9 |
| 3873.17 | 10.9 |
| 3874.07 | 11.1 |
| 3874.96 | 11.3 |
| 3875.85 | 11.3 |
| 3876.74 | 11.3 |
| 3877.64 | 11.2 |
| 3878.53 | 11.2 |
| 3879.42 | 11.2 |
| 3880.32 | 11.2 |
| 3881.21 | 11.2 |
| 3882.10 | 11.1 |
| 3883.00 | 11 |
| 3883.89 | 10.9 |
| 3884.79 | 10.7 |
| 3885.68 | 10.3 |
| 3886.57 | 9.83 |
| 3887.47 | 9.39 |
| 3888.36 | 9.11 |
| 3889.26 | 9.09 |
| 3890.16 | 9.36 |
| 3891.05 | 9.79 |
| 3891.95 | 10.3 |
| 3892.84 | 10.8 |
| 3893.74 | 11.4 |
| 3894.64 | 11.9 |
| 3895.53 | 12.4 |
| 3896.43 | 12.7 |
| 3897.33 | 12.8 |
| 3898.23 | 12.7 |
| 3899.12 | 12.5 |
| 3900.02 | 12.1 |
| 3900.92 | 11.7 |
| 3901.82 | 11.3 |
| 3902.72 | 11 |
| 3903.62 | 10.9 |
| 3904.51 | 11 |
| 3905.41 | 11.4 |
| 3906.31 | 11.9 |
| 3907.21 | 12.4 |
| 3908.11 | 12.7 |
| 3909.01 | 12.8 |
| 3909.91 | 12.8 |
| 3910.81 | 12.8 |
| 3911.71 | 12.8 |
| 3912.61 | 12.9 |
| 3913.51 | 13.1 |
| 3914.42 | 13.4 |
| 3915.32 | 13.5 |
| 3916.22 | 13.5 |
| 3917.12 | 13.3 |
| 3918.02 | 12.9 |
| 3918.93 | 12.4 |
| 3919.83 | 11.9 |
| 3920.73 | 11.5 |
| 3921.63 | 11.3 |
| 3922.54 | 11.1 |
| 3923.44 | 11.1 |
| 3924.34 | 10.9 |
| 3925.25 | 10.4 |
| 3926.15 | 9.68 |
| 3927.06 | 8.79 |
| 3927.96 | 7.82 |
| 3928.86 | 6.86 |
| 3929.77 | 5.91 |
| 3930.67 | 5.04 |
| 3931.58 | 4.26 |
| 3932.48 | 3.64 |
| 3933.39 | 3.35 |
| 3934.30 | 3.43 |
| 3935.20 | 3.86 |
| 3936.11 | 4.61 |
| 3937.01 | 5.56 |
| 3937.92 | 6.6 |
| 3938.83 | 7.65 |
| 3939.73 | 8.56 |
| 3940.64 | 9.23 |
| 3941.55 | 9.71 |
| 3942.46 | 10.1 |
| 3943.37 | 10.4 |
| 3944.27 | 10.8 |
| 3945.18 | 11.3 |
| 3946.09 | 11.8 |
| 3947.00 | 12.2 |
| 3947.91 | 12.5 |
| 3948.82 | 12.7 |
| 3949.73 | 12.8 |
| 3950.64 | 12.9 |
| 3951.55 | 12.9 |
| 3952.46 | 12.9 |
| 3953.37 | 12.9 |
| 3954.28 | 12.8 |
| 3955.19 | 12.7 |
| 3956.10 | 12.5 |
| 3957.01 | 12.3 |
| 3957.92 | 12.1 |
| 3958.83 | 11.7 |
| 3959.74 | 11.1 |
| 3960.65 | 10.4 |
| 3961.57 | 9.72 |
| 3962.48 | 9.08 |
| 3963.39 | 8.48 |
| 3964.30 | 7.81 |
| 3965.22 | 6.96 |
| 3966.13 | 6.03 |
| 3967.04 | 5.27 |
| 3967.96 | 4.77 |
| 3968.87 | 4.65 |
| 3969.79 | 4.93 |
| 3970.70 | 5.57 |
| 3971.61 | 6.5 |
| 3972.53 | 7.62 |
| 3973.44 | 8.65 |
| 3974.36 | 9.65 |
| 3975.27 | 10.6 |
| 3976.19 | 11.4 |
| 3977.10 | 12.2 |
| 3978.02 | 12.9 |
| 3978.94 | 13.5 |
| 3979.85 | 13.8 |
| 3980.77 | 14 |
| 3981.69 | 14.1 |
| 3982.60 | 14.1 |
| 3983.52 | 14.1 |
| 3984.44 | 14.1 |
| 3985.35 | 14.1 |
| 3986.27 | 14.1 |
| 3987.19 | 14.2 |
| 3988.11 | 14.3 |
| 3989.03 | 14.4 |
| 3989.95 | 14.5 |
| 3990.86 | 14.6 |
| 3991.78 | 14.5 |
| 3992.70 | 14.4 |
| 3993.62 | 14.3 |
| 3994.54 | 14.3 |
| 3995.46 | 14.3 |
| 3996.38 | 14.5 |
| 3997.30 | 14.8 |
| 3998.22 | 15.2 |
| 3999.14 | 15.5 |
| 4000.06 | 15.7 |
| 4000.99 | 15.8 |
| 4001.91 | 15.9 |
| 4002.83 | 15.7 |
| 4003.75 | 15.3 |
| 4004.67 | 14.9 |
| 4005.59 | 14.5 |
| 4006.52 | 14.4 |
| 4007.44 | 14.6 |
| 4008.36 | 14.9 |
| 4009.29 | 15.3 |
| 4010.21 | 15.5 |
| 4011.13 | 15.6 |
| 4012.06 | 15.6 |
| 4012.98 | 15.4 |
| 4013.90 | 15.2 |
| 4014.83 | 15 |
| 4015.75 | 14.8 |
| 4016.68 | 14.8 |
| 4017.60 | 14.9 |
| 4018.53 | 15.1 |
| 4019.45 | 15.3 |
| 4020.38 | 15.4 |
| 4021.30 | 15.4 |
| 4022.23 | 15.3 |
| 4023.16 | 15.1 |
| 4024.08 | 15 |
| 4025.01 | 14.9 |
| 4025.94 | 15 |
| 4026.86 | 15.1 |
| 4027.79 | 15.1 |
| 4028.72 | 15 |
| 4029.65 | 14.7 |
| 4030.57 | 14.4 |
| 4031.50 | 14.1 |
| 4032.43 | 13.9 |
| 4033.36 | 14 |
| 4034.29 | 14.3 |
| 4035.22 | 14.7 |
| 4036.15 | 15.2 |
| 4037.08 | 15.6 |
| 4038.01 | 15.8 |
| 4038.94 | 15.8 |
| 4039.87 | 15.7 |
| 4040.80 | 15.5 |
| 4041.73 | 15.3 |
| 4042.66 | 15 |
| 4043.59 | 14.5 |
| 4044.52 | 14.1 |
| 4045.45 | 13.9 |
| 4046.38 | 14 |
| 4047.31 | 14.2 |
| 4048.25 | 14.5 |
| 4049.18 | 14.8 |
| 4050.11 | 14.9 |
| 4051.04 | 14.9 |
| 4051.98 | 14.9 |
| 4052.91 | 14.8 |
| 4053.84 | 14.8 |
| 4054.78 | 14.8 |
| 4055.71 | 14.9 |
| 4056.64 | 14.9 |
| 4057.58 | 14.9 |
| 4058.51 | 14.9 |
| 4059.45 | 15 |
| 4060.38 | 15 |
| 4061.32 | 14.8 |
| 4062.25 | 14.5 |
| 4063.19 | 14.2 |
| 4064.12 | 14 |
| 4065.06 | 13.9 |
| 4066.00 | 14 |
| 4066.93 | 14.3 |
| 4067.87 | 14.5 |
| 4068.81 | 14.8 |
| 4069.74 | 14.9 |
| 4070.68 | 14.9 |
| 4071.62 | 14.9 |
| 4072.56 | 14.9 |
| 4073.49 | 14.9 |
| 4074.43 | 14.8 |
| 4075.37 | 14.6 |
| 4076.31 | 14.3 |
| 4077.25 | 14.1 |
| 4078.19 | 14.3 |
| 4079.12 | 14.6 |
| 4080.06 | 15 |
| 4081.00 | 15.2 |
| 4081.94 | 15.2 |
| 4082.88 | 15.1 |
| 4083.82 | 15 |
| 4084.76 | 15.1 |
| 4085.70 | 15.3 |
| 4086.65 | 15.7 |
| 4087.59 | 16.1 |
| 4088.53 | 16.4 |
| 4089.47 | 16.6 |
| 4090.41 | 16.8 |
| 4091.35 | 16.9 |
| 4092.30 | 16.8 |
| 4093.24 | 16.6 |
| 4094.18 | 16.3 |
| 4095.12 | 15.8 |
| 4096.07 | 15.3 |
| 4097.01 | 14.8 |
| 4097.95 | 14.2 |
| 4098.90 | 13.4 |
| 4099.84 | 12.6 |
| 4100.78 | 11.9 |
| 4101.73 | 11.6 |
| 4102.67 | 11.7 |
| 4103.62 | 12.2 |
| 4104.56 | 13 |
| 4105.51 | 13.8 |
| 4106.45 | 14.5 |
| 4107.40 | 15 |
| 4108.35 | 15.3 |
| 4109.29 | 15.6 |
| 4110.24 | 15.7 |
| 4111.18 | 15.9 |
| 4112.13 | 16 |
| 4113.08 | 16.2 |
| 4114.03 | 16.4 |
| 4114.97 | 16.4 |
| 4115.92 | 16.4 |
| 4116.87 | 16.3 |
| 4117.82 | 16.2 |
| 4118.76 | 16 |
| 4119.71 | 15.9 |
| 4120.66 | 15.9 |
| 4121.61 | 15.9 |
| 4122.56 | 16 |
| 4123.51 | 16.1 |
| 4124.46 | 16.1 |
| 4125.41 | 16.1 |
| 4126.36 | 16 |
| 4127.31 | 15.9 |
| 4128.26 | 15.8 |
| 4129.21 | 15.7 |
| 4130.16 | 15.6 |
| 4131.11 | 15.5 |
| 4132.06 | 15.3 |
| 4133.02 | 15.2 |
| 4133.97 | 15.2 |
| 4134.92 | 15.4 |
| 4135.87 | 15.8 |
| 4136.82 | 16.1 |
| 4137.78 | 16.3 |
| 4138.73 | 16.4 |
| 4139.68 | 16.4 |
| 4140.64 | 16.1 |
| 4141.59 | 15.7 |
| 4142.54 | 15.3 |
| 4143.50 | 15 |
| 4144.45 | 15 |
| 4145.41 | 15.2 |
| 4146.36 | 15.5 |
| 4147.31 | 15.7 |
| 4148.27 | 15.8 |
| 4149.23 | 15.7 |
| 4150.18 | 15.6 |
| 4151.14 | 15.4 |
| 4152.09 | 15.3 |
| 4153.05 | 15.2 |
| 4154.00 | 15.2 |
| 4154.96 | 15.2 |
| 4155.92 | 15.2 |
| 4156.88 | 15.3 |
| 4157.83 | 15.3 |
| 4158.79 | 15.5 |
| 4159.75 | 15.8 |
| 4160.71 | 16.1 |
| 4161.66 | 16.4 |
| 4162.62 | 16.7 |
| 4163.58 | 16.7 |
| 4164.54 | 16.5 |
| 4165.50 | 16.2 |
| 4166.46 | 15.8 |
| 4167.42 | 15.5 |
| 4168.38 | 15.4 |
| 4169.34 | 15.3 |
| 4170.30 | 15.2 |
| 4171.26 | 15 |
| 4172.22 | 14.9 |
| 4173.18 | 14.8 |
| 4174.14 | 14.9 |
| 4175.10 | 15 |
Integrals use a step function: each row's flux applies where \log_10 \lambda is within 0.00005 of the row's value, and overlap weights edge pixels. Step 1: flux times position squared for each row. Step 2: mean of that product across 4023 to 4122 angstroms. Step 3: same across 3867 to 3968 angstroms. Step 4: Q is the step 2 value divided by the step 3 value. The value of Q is 1.53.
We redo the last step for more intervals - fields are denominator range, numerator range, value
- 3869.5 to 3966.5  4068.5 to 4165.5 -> 1.61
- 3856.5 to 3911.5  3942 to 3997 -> 1.05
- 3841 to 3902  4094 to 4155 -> 1.51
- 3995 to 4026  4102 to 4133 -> 1.07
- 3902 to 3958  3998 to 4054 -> 1.50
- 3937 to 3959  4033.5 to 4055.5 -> 1.39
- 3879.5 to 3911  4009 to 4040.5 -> 1.42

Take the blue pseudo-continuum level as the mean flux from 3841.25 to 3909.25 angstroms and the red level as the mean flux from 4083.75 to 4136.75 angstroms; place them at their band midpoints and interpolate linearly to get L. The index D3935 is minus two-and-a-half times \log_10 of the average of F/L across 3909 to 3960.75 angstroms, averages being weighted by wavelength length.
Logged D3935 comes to 0.21 mag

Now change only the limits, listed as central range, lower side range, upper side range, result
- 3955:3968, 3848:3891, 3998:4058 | 0.385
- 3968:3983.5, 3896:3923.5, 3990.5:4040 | 0.342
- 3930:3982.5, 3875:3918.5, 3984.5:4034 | 0.381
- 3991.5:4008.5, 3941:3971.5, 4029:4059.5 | -0.199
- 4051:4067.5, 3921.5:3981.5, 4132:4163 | -0.146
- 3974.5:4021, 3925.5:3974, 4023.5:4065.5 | -0.226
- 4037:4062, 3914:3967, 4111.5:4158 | -0.136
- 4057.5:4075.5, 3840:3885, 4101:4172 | -0.009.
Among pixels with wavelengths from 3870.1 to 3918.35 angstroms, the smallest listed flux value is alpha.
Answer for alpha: 9.09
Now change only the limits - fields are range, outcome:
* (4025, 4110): 11.6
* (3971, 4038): 6.5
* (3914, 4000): 3.35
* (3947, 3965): 7.81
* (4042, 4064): 13.9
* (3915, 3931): 5.04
